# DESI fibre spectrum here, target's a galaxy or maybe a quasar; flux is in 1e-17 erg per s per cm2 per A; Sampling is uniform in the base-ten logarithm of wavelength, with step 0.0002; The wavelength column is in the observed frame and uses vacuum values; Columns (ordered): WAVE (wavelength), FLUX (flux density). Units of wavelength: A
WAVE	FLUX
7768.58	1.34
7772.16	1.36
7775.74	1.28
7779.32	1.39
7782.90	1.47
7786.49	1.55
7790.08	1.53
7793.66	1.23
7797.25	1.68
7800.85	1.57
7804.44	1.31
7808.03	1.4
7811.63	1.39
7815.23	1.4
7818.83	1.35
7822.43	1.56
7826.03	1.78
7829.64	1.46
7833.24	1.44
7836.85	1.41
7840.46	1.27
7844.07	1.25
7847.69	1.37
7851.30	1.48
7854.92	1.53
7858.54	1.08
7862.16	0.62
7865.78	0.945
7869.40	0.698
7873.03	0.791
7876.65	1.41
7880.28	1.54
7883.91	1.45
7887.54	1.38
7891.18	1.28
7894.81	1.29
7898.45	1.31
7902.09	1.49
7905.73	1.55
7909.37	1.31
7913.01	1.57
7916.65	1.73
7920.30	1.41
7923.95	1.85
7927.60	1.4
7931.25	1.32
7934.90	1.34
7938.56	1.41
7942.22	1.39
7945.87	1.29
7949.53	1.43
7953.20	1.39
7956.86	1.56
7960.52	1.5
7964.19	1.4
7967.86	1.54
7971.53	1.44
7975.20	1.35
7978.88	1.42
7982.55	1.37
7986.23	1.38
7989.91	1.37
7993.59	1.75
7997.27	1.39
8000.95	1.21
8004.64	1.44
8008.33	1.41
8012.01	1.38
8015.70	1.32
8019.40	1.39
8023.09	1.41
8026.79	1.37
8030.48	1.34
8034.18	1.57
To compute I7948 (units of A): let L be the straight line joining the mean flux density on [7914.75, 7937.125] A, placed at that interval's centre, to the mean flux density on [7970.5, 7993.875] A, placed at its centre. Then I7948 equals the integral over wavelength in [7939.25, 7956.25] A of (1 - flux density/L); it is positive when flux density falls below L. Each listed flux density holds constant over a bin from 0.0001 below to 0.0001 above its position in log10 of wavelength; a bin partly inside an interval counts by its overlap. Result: 0.9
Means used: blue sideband 1.51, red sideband 1.42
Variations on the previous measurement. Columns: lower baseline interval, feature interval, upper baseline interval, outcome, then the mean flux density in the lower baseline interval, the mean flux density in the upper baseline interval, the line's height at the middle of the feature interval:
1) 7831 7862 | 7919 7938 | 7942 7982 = -0.9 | 1.32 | 1.43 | 1.4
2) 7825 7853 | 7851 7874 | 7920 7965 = 6.9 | 1.42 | 1.44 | 1.43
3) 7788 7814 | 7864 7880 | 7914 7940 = 5.0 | 1.44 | 1.5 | 1.47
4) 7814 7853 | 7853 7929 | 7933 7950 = 4.4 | 1.43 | 1.37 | 1.4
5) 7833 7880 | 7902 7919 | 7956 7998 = -3.0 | 1.18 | 1.46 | 1.3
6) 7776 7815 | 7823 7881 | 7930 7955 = 6.6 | 1.44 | 1.37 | 1.41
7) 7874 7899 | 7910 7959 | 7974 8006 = -2.8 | 1.36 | 1.41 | 1.38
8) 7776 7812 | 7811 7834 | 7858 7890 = -2.9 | 1.45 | 1.11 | 1.33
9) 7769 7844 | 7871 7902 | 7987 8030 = 2.4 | 1.44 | 1.4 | 1.42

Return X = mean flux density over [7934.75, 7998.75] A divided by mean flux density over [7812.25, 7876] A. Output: 1.13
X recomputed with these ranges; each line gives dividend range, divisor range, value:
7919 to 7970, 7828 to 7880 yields 1.20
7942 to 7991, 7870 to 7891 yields 1.11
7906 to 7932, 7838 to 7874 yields 1.37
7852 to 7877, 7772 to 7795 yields 0.72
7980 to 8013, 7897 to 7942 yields 0.96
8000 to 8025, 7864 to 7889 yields 1.17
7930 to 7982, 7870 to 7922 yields 1.03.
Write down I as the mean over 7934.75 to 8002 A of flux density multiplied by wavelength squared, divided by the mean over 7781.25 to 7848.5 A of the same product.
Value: 1.02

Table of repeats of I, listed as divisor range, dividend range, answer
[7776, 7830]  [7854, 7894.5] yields 0.80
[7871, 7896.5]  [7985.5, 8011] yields 1.13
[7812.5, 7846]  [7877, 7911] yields 0.99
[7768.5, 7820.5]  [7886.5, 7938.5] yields 1.05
